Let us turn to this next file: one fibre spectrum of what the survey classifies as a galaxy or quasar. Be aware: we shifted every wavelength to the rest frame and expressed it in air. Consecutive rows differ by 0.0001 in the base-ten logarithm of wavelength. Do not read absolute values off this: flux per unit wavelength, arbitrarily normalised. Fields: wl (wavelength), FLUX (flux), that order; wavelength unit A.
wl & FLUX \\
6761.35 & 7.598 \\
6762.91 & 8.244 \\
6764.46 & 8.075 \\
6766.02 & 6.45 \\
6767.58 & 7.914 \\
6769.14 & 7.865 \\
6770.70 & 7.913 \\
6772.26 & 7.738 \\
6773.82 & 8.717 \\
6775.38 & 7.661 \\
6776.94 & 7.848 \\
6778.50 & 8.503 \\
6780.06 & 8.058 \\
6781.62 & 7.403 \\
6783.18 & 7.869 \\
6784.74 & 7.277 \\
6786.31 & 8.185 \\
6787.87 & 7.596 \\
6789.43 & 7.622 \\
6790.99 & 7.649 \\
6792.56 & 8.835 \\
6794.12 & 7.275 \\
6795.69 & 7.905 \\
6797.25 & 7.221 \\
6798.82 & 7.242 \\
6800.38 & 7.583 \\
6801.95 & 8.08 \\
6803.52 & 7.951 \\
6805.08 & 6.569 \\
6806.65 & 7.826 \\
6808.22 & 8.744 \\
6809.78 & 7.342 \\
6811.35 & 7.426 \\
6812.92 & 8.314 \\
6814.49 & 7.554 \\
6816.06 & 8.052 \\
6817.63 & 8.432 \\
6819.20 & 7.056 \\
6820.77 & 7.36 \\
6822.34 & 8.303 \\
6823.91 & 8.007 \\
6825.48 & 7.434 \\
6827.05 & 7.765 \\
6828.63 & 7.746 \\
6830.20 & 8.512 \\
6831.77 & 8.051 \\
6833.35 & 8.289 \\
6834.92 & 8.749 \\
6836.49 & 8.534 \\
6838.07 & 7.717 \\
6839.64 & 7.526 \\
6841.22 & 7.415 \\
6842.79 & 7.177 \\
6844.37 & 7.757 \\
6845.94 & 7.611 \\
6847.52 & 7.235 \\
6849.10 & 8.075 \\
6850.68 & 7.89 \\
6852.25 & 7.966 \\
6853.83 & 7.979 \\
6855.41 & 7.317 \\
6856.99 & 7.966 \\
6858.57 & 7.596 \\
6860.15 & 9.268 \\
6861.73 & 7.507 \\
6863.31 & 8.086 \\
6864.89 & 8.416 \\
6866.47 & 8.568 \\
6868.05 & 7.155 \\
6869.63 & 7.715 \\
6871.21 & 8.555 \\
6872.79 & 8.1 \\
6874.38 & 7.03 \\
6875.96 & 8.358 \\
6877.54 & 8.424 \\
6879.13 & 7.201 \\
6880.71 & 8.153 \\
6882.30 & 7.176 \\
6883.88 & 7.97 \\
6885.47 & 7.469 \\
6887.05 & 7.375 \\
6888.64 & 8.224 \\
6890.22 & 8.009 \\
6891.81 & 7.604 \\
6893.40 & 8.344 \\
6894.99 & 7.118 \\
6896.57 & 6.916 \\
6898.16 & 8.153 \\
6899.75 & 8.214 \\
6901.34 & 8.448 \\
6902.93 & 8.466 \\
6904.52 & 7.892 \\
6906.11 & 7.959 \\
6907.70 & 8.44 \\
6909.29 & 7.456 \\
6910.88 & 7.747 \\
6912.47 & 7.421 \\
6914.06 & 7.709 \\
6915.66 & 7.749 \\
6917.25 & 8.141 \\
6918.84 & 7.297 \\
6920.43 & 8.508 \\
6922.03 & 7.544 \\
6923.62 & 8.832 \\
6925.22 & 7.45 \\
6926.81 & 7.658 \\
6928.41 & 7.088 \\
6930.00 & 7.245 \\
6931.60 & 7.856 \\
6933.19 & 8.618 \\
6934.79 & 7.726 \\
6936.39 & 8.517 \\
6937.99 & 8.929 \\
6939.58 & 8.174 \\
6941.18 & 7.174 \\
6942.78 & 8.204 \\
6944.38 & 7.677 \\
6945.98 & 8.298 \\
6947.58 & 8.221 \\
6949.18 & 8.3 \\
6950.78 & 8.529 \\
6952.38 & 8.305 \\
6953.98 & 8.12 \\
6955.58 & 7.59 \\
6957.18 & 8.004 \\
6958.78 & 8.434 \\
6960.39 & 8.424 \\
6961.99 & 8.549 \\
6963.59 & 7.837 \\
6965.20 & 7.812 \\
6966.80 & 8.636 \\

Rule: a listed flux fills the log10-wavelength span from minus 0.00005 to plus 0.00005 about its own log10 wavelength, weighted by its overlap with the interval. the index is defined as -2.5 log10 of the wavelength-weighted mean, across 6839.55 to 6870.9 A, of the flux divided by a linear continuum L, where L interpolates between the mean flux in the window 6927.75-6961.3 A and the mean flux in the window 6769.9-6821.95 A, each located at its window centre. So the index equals 0.010 mag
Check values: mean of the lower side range 7.79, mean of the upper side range 8.07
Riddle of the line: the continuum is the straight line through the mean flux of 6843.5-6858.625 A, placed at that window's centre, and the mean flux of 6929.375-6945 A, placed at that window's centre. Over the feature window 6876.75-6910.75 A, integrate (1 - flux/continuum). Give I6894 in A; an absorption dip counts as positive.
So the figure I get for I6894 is 0.1 A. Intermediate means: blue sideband 7.74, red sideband 8.02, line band 7.86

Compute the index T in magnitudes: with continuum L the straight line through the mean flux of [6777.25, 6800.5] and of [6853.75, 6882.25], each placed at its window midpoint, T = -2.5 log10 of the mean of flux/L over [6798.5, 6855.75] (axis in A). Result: 0.005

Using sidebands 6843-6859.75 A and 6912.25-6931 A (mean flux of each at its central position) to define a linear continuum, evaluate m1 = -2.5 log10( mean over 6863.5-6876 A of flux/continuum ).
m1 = -0.03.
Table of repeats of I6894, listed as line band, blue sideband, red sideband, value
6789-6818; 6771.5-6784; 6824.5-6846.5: 0.63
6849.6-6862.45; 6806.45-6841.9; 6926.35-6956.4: 0.01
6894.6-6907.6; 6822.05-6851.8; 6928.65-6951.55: 0.09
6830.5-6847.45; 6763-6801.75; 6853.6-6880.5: 0.06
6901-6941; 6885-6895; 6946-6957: 0.25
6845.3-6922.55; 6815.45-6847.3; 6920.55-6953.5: 0.73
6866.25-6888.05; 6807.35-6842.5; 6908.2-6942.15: 0.27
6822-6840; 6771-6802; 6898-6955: -0.43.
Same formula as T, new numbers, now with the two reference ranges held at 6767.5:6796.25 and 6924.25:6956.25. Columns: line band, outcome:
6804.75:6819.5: 0.02 mag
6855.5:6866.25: -0.02 mag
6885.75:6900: 0.03 mag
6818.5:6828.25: 0.03 mag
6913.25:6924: 0.01 mag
